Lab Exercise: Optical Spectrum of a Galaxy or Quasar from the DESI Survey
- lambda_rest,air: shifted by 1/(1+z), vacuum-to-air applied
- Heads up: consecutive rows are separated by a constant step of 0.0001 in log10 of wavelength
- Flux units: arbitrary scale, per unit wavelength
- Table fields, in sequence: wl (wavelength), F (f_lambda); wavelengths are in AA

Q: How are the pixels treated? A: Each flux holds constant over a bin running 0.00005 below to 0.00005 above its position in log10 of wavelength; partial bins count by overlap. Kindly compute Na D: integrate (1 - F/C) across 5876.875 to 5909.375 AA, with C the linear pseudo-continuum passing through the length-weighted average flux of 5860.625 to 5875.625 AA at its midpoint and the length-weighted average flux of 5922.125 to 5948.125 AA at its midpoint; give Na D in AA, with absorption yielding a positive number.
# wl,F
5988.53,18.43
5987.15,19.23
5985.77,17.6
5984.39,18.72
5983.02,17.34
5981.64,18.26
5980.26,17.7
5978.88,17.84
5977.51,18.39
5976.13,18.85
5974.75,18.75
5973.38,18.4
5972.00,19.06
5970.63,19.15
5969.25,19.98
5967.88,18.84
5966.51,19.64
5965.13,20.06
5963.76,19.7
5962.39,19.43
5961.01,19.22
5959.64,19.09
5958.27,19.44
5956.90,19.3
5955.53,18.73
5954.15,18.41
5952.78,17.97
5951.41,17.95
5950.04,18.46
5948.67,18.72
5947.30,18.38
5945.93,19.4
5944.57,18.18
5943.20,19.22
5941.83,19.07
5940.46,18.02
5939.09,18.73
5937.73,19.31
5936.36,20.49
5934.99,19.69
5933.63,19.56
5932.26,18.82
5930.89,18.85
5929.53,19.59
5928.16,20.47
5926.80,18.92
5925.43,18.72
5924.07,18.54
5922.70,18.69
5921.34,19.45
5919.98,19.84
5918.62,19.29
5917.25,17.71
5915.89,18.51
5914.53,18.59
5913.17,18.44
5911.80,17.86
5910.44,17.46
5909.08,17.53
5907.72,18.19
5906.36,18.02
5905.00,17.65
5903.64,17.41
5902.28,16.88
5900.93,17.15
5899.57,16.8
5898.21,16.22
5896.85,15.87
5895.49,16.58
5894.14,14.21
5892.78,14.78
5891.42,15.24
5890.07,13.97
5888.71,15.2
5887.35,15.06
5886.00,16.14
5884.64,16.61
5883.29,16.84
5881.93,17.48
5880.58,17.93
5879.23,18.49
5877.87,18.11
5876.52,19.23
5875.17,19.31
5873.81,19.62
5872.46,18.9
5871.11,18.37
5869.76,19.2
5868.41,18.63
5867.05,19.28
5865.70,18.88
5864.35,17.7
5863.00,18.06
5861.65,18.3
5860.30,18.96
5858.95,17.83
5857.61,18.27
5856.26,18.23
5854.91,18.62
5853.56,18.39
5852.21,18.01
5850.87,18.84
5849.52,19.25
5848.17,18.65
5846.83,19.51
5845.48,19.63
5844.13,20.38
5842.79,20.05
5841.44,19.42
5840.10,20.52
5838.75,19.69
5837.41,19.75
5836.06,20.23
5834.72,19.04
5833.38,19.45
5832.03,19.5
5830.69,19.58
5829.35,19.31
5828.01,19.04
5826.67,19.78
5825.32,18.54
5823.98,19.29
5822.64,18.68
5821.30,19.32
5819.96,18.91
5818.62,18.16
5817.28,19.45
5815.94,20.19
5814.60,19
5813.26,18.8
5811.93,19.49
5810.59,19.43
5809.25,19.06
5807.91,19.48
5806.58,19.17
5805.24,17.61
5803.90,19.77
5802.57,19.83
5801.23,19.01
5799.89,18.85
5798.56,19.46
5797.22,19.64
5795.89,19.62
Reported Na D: 3.88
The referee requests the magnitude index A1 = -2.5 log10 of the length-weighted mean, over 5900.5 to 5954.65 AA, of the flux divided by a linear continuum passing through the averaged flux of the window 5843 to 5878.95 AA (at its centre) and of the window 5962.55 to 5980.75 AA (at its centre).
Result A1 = 0.02 mag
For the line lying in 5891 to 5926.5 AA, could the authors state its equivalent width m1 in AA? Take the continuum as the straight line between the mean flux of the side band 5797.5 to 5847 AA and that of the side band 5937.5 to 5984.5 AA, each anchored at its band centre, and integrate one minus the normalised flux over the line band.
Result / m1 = 2.7 AA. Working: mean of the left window 19.4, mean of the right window 18.8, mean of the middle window 17.6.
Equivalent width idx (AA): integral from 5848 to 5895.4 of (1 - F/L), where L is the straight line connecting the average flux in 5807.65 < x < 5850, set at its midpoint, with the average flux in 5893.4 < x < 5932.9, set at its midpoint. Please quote 2.52 AA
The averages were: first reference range 19.4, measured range 17.7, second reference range 18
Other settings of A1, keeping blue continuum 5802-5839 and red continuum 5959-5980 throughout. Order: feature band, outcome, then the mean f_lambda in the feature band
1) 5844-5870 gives 0.031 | 18.7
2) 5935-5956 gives 0.019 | 18.8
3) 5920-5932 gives -0.003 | 19.2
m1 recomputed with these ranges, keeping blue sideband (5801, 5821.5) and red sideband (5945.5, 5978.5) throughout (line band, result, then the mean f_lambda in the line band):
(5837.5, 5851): -0.36 AA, 19.6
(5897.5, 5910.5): 1.17 AA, 17.3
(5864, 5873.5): 0.15 AA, 18.8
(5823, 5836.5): -0.14 AA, 19.3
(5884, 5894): 2.01 AA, 15.2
